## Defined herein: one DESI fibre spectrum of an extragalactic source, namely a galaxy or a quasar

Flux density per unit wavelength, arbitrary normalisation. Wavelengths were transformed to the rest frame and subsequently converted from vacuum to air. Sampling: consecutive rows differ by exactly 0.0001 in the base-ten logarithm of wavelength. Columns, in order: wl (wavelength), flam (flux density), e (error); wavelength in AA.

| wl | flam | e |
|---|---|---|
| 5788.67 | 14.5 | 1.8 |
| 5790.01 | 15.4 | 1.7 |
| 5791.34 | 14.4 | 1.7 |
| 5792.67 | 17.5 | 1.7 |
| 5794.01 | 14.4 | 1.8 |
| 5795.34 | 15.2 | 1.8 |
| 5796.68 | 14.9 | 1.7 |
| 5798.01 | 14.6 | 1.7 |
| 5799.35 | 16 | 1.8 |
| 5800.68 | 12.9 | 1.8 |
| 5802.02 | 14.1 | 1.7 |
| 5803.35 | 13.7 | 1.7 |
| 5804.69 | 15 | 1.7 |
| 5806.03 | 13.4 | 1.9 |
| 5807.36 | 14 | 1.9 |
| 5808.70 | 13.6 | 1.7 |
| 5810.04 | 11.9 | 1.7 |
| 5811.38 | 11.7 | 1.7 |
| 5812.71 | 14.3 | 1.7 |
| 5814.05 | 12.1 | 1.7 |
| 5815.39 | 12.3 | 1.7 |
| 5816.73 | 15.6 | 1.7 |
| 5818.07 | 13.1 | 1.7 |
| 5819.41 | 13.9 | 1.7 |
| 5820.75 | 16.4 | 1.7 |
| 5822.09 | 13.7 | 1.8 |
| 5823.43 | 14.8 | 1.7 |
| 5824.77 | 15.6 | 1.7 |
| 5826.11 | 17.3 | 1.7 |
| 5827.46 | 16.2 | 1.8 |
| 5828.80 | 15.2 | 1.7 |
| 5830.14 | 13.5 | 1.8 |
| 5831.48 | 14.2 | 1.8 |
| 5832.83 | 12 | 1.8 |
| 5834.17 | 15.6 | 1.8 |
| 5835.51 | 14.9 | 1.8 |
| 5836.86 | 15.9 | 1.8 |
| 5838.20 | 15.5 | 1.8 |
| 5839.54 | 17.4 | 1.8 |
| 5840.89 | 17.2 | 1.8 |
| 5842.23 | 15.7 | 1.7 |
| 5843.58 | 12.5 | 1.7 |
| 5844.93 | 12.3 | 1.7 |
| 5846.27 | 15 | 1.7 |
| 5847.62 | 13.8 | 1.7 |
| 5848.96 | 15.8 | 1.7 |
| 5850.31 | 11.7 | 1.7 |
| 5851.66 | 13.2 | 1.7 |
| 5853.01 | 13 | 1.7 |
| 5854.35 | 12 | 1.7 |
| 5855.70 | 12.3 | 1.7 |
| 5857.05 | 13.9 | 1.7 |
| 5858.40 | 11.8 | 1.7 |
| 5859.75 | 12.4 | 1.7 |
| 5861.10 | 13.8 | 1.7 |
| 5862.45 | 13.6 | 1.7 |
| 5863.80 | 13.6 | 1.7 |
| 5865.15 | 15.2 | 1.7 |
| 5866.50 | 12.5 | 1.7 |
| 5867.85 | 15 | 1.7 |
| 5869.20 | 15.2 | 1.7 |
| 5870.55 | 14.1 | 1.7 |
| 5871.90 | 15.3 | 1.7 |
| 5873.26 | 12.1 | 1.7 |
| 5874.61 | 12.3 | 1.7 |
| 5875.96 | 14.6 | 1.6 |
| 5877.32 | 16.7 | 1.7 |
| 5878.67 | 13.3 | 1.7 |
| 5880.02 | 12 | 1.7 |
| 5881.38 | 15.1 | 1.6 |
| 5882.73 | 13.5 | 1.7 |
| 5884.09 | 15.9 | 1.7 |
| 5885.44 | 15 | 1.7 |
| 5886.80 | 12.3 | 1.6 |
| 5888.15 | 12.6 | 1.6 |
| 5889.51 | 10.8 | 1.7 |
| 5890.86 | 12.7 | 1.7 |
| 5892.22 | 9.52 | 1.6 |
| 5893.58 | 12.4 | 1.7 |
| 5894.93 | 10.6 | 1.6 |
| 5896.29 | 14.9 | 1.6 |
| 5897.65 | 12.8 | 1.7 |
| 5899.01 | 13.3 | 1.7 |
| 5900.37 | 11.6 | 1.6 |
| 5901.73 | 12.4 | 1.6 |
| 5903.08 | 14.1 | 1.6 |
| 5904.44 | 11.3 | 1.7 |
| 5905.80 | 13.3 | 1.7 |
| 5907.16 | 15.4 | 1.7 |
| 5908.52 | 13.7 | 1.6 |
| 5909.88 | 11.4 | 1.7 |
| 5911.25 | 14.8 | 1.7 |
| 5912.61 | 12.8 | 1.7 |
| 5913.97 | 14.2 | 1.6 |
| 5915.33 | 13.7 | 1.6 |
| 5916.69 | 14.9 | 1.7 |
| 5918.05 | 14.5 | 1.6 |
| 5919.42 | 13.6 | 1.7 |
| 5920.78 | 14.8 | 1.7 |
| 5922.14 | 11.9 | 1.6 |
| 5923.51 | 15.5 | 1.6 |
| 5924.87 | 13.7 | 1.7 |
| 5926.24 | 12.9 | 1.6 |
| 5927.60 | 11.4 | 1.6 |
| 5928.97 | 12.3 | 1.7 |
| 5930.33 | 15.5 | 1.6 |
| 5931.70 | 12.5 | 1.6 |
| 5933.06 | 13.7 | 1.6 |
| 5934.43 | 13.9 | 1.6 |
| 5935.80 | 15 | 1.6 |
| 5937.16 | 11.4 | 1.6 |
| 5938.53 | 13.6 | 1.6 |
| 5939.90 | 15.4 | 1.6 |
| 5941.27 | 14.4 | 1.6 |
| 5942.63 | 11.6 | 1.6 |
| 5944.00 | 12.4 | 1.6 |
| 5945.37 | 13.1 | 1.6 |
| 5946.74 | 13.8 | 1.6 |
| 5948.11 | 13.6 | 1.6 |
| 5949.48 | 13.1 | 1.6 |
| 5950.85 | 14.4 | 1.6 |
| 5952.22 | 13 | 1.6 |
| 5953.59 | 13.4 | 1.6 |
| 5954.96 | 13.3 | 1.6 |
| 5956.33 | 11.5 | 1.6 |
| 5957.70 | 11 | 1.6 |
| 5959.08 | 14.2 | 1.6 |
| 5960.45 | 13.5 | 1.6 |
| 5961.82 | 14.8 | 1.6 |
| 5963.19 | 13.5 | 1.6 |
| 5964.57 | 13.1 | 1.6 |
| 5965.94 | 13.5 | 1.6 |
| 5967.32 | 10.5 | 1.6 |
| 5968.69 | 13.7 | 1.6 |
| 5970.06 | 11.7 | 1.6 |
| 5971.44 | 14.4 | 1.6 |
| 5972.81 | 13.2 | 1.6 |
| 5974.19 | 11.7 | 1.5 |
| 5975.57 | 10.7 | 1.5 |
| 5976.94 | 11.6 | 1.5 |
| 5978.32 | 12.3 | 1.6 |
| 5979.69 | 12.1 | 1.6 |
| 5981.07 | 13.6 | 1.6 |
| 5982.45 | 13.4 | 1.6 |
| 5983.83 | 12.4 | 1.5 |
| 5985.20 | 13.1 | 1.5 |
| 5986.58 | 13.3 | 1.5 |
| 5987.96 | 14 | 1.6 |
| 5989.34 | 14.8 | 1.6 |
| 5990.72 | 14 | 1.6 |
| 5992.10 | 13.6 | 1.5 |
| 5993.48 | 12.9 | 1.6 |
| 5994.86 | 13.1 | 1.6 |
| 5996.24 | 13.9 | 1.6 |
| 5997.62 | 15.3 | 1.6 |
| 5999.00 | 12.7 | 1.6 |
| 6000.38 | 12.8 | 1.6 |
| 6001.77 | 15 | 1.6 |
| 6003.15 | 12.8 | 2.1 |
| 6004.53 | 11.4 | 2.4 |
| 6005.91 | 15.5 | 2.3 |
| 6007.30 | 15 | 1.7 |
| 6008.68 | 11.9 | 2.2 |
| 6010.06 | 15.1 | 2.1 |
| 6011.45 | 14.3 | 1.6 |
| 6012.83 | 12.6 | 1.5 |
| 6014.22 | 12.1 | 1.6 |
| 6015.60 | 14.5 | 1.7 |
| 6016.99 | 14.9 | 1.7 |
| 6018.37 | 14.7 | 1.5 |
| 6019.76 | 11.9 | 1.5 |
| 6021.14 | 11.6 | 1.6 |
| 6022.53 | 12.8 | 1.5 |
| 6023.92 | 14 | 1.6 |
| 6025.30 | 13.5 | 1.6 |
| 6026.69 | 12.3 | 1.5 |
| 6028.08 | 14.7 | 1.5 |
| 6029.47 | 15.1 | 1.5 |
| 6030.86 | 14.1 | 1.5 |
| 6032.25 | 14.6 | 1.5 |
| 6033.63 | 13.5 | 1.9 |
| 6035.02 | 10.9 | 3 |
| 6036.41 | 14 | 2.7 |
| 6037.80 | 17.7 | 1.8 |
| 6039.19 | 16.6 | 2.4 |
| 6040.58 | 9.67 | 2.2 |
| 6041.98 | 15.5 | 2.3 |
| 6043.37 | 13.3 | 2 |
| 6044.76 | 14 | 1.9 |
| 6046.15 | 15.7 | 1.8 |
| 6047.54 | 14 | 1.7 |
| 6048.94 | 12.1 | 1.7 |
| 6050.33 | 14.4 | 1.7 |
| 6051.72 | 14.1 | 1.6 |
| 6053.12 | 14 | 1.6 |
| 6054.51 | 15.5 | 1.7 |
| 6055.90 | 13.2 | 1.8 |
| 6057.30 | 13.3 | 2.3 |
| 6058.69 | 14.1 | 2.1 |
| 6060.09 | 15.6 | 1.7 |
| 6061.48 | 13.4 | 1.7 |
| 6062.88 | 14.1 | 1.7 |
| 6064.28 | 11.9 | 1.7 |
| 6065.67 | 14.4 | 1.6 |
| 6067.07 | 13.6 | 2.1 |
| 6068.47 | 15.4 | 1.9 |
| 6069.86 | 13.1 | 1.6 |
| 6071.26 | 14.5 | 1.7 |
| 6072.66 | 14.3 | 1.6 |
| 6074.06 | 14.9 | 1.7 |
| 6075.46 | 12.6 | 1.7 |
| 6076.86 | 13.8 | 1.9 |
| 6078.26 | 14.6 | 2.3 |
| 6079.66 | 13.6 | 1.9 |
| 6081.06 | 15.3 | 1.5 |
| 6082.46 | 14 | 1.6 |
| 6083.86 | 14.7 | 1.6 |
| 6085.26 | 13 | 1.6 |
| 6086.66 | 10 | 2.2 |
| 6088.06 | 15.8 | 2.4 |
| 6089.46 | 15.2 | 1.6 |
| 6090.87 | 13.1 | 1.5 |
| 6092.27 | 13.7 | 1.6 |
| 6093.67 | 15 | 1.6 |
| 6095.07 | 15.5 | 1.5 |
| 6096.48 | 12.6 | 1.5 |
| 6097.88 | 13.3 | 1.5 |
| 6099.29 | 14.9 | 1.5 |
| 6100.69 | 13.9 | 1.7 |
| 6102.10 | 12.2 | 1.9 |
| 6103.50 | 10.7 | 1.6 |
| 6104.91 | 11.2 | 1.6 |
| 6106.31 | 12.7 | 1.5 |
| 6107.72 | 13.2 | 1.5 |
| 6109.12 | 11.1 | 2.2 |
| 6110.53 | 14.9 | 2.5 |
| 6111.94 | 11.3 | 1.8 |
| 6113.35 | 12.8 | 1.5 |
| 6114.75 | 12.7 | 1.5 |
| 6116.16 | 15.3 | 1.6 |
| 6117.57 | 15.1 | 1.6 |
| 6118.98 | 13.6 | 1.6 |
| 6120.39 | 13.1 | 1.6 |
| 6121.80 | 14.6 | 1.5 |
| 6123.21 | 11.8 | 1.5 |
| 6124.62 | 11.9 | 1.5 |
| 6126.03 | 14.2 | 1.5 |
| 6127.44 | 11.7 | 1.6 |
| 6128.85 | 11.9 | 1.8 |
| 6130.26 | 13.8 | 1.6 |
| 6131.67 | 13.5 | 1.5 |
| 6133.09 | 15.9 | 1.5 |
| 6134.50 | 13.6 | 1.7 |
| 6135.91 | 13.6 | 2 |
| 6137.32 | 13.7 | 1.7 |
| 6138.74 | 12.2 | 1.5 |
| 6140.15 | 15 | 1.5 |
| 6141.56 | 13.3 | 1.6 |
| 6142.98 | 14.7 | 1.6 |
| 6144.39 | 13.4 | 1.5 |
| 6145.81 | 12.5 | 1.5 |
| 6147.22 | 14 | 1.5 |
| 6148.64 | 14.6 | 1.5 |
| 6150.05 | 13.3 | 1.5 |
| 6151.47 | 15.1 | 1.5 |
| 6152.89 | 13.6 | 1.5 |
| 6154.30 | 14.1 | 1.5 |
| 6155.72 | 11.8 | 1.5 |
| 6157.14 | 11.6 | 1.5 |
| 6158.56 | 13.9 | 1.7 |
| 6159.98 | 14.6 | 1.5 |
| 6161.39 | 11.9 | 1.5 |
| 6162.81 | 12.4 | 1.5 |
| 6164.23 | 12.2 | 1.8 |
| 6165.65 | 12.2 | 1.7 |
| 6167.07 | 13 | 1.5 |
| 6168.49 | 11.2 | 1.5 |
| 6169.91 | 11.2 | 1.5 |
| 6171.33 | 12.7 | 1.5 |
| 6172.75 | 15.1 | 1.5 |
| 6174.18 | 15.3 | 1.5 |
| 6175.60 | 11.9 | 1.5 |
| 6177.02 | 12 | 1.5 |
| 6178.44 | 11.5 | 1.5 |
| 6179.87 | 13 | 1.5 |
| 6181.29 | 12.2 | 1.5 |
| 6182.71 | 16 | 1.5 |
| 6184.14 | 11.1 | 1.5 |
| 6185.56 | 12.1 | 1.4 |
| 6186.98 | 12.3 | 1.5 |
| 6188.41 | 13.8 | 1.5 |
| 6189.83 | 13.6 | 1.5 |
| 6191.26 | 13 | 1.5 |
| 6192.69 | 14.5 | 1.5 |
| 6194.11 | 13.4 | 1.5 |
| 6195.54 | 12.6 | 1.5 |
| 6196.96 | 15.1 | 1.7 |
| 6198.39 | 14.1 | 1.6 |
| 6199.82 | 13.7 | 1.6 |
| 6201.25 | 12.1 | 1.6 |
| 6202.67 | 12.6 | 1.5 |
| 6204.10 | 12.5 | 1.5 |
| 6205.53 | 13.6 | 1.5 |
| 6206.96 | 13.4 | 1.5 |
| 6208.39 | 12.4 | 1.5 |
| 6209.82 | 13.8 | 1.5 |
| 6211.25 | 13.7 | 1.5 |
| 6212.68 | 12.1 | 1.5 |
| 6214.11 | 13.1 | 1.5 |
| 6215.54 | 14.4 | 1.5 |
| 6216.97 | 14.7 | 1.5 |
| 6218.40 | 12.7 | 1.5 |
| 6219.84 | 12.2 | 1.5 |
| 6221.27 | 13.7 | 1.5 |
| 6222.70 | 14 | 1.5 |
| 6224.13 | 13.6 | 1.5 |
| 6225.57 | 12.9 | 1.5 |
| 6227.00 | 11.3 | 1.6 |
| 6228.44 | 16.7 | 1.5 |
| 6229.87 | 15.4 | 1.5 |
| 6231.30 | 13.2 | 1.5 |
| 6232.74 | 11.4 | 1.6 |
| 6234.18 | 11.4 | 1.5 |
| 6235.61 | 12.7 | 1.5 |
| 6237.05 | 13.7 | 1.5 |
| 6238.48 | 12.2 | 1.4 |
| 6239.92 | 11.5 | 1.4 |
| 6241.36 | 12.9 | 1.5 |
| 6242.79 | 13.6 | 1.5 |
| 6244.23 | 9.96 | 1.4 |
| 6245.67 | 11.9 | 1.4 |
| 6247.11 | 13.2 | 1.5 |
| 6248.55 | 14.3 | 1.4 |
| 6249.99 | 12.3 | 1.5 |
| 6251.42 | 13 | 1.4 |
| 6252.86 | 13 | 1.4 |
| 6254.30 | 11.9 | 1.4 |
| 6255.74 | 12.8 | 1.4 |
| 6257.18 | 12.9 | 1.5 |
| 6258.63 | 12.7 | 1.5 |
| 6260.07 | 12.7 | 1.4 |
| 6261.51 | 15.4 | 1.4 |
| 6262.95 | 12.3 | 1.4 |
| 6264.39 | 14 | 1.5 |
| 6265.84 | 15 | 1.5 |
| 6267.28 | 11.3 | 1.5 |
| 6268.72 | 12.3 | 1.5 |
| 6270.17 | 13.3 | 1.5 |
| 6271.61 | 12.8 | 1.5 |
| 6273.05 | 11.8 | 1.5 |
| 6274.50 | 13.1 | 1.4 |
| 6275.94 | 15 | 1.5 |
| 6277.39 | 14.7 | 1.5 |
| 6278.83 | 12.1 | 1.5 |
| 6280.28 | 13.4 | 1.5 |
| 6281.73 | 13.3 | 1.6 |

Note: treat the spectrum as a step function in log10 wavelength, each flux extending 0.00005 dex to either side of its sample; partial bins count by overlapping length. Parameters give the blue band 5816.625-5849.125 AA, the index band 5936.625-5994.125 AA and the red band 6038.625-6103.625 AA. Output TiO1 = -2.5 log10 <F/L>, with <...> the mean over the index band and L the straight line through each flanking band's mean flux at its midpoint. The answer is 0.101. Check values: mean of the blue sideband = 14.9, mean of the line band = 13.1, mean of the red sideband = 13.9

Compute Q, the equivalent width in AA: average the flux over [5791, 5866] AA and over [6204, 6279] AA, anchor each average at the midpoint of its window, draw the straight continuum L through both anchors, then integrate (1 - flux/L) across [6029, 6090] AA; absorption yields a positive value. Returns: -2.0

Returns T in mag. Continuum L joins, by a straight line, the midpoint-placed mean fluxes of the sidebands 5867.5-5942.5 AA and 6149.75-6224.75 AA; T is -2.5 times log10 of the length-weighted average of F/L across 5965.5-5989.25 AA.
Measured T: 0.06 mag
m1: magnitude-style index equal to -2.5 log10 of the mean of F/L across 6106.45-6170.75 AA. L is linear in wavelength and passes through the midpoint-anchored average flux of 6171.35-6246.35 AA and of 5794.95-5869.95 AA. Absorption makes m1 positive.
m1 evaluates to 0.01 mag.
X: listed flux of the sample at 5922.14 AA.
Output 11.9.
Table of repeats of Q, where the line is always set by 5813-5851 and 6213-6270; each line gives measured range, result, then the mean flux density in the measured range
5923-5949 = 1.40 AA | 13.4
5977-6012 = 1.21 AA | 13.5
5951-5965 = 0.93 AA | 13.2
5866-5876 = 0.41 AA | 13.9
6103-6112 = 0.86 AA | 12.2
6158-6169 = 0.53 AA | 12.7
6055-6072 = -0.24 AA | 13.9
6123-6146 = 0.09 AA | 13.4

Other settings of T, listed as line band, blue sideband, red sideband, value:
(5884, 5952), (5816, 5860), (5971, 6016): 0.043 mag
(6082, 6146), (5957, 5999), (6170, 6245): -0.024 mag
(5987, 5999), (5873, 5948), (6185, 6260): -0.048 mag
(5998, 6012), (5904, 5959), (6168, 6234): -0.026 mag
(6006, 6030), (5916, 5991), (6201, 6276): -0.035 mag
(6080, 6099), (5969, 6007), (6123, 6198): -0.061 mag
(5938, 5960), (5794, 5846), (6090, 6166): 0.058 mag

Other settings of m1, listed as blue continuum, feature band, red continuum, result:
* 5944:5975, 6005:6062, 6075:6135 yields -0.05 mag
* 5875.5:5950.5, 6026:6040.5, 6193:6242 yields -0.07 mag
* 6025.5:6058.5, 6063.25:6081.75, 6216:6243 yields -0.01 mag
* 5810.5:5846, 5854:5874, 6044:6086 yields 0.07 mag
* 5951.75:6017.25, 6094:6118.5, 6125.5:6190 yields 0.00 mag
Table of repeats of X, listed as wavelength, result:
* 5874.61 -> 12.3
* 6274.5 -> 13.1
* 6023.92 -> 14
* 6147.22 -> 14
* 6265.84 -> 15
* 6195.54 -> 12.6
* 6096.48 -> 12.6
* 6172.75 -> 15.1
